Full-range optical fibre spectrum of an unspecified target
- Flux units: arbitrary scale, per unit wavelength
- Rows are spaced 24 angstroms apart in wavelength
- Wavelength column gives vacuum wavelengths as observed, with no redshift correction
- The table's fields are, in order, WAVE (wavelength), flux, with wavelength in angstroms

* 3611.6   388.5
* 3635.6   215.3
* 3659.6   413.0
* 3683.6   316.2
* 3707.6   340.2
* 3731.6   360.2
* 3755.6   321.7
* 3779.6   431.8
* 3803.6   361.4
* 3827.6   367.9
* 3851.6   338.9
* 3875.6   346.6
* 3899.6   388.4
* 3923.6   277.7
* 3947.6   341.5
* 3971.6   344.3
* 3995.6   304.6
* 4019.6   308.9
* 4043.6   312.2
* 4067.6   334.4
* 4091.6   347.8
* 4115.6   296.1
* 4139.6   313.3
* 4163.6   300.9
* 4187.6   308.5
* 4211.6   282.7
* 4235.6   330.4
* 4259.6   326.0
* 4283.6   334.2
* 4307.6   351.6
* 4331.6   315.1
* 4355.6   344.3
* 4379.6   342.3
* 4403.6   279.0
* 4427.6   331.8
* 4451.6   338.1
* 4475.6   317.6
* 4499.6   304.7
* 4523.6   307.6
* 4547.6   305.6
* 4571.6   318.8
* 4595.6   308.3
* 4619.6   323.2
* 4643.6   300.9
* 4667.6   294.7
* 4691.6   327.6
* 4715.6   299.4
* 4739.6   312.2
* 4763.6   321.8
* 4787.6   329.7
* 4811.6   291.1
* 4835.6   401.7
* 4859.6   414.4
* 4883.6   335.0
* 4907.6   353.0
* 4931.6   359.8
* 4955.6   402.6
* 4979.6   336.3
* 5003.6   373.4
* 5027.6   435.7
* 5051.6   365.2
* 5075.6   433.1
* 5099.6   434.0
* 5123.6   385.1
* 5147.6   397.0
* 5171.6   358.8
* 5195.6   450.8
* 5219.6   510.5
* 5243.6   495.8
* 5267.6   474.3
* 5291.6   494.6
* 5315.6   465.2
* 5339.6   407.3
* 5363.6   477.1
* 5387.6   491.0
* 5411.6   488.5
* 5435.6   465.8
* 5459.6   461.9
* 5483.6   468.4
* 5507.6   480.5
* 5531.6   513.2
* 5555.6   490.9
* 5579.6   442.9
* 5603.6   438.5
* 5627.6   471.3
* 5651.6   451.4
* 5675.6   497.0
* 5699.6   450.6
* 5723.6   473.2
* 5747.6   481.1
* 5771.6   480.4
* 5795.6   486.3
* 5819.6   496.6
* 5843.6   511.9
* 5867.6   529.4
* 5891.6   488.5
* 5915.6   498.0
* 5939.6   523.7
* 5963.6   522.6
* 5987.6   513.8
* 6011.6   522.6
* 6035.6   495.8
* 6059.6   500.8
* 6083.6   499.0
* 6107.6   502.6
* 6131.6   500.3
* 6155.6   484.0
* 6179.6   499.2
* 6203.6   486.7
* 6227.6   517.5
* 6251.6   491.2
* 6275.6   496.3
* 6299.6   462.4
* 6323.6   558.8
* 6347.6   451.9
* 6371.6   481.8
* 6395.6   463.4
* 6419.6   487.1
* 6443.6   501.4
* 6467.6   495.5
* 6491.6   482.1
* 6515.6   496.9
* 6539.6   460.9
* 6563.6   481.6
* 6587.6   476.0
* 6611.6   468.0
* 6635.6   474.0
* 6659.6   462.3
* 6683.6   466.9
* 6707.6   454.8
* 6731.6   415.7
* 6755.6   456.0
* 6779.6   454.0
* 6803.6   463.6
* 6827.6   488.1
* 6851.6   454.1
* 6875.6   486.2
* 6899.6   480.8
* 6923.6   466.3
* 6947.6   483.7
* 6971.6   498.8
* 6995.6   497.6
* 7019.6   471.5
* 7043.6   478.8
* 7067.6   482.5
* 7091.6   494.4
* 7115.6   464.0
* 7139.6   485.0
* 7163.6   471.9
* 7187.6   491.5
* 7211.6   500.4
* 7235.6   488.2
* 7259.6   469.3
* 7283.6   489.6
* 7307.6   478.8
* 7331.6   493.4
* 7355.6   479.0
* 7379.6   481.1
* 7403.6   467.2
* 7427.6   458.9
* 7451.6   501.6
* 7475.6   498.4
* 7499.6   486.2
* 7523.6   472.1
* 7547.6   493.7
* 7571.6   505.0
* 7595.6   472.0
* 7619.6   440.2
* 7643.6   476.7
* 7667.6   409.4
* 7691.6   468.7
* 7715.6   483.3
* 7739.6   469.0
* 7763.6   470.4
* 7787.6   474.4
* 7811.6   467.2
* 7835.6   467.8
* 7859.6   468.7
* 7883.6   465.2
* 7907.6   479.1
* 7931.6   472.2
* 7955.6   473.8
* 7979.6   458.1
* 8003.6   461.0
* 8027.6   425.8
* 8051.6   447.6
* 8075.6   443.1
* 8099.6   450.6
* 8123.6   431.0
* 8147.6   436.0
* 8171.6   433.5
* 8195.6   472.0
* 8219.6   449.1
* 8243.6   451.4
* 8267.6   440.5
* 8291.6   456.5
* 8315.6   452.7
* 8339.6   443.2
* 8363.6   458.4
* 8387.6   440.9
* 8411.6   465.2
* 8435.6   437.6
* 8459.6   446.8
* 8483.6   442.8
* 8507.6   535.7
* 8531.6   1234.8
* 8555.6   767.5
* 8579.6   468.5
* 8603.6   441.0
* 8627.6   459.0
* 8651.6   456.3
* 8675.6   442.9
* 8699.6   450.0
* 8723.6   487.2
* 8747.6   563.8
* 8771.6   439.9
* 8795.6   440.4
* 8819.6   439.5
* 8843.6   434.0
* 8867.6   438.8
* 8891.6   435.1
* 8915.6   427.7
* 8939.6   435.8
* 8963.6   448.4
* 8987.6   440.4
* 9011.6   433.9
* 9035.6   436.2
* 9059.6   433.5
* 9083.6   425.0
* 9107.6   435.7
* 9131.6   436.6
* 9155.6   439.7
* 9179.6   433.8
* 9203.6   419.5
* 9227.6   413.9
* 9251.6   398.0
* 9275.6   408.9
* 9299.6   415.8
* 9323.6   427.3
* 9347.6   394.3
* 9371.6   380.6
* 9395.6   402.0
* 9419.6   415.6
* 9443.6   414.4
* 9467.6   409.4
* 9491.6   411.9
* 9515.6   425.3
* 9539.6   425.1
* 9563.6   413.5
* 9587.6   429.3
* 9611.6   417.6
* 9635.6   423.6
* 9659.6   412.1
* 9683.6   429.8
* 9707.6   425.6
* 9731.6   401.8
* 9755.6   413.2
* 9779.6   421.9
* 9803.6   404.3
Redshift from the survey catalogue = 0.30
